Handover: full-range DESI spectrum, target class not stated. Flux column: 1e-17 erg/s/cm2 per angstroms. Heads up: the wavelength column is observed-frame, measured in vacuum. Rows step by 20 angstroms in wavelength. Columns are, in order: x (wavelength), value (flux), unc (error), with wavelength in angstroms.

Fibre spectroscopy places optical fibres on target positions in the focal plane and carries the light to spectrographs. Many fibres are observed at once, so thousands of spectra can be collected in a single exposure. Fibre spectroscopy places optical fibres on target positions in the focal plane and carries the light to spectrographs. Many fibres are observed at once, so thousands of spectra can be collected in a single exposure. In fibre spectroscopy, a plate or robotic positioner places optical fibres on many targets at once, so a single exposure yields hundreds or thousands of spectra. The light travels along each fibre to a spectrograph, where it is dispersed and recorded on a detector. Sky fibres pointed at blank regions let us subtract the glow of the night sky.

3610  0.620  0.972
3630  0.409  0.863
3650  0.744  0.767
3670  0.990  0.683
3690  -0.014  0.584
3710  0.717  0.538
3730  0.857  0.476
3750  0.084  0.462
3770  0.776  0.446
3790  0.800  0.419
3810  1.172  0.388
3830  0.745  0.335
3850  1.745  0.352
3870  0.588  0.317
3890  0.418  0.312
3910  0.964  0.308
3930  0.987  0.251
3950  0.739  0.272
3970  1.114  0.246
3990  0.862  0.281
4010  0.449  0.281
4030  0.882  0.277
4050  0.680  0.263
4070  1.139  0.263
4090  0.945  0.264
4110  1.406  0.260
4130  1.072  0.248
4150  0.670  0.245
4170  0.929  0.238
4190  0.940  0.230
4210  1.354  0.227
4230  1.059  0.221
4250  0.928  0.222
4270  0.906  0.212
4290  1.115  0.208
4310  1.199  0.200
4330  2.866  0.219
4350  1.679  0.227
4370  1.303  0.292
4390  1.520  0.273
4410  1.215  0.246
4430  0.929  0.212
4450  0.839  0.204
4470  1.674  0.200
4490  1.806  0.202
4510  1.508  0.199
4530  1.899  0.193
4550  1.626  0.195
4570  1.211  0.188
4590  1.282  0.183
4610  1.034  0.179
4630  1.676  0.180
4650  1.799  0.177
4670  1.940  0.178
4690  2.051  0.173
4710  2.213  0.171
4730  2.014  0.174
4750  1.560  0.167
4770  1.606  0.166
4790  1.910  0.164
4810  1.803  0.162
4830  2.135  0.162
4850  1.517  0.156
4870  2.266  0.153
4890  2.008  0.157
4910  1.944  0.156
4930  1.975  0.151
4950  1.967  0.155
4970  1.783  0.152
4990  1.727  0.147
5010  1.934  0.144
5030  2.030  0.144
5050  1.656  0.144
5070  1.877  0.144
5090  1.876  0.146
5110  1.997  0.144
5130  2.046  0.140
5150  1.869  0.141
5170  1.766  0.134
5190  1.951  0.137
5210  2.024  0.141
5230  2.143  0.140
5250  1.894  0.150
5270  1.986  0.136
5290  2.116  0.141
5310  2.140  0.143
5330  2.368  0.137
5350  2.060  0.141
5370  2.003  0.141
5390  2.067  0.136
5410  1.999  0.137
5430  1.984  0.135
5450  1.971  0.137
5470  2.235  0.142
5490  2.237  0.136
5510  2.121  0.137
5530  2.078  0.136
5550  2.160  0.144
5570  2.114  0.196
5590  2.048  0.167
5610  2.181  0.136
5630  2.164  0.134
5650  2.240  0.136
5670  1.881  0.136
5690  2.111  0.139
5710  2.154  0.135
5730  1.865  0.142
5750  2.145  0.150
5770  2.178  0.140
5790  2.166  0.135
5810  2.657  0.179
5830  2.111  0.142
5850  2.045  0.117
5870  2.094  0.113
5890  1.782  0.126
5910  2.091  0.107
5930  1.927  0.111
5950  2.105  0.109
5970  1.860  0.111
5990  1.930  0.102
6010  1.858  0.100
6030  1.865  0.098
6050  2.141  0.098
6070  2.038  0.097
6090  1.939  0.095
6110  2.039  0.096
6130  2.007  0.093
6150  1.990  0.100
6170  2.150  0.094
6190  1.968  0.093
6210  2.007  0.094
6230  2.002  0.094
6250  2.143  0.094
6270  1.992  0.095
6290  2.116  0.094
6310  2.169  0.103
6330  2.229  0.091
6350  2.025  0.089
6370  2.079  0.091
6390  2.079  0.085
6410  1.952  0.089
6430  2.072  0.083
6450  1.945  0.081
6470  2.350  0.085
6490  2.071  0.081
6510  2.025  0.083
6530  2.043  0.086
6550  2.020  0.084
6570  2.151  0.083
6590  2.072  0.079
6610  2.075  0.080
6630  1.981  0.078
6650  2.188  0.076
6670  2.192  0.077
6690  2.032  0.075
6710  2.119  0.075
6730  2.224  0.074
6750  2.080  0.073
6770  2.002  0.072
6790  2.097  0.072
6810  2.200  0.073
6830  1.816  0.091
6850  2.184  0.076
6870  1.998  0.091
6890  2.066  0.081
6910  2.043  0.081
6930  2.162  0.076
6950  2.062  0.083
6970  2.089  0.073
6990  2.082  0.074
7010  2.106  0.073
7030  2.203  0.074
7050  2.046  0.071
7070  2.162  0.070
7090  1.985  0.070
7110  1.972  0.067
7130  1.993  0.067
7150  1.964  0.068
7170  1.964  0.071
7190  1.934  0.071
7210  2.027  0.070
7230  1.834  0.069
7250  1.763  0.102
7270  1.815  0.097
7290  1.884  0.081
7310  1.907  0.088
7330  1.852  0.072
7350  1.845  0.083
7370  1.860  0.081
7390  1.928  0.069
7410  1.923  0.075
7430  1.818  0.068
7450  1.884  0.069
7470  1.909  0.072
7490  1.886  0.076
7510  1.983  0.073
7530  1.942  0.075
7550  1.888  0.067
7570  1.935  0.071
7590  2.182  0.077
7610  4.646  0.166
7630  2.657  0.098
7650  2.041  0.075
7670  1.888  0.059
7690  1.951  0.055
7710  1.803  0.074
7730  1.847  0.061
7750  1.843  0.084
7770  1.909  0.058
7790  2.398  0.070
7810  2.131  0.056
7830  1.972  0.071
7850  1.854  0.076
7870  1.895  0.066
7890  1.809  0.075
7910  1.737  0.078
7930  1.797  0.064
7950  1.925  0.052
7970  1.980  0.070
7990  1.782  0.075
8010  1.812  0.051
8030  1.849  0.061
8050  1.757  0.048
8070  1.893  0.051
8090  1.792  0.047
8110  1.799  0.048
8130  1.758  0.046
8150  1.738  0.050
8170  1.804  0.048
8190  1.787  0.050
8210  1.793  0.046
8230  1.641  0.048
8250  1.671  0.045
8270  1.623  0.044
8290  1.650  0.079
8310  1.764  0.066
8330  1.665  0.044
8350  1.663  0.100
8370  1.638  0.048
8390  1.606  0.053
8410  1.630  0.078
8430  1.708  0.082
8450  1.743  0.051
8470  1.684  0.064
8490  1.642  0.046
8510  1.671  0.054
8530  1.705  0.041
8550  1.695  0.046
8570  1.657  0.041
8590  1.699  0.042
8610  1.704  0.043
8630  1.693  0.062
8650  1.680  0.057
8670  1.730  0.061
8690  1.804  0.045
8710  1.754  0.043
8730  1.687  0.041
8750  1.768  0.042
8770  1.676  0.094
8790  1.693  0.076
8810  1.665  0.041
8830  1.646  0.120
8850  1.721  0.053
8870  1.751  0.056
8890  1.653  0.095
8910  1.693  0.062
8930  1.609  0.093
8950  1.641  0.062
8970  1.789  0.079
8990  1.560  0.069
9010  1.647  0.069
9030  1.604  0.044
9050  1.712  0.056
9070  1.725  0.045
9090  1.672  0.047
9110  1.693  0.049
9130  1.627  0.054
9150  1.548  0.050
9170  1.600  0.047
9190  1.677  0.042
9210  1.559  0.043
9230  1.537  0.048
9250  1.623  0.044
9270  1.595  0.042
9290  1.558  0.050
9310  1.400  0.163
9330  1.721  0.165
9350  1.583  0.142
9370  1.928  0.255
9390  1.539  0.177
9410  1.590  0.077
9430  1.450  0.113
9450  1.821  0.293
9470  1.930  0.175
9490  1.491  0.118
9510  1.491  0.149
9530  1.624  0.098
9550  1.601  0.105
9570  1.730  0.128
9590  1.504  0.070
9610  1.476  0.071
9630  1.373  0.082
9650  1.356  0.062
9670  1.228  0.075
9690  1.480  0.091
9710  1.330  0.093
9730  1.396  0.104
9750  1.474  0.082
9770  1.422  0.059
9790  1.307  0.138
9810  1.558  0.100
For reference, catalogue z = 0.16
